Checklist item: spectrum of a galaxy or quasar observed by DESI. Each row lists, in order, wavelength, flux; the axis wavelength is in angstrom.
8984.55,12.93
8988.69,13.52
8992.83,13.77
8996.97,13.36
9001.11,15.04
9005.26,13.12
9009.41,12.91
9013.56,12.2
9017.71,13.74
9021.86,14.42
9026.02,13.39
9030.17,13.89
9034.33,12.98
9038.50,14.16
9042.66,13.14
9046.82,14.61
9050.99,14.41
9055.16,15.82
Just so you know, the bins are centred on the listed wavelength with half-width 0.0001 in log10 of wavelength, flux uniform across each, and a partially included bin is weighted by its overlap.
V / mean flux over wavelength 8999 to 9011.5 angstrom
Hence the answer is 13.7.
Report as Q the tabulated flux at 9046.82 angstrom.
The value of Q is 14.61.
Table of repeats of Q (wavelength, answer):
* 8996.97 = 13.36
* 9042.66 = 13.14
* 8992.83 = 13.77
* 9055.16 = 15.82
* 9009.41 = 12.91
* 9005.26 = 13.12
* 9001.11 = 15.04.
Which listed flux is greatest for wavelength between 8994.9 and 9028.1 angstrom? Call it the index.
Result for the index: 15.04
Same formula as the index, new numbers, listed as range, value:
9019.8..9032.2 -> 14.42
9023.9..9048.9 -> 14.61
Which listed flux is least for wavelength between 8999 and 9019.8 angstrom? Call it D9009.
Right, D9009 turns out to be 12.2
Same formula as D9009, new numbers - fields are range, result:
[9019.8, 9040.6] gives 12.98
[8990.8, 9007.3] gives 13.12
